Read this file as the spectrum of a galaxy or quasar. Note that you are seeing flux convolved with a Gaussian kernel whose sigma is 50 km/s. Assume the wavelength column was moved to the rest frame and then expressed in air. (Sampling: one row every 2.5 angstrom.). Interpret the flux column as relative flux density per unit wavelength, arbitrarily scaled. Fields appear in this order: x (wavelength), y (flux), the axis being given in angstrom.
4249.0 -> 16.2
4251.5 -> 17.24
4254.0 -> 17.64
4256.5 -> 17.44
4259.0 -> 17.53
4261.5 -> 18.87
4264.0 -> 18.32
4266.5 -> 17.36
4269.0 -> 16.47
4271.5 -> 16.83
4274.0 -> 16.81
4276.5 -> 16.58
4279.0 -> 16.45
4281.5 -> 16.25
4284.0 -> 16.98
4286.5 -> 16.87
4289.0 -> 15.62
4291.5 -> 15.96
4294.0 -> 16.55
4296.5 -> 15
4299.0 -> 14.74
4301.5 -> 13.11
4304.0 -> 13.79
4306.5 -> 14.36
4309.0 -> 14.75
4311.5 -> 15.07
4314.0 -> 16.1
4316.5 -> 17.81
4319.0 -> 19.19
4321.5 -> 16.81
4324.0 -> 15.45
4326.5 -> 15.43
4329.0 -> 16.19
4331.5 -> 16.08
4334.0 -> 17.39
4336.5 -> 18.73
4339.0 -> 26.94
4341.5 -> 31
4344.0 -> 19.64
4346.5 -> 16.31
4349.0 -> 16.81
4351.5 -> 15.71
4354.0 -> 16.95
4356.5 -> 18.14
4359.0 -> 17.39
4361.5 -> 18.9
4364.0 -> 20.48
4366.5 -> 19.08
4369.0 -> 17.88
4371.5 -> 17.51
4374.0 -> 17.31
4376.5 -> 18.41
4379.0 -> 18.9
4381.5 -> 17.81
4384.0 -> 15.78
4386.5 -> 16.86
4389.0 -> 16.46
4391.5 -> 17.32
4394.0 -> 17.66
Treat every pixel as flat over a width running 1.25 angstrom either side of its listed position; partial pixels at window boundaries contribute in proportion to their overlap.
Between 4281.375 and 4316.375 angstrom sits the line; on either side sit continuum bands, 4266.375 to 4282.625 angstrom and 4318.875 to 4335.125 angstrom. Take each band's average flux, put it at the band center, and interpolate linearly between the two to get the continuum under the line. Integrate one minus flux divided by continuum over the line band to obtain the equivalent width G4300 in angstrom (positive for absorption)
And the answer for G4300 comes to 2.4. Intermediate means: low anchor 16.6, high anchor 16.5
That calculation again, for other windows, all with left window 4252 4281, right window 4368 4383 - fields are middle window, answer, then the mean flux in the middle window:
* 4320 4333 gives 1.1 angstrom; 16.1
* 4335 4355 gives -2.8 angstrom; 20.3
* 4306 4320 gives 1.0 angstrom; 16.3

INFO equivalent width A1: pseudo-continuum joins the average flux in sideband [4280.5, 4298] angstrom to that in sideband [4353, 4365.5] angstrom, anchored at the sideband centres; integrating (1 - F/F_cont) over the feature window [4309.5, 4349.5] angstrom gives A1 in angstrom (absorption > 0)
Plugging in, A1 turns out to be -2.1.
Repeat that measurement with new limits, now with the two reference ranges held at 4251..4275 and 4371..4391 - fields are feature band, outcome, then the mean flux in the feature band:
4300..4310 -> 2.0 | 14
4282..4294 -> 0.7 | 16.4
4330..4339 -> -0.7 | 18.7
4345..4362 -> 0.3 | 17.1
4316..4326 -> 0.2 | 17.1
